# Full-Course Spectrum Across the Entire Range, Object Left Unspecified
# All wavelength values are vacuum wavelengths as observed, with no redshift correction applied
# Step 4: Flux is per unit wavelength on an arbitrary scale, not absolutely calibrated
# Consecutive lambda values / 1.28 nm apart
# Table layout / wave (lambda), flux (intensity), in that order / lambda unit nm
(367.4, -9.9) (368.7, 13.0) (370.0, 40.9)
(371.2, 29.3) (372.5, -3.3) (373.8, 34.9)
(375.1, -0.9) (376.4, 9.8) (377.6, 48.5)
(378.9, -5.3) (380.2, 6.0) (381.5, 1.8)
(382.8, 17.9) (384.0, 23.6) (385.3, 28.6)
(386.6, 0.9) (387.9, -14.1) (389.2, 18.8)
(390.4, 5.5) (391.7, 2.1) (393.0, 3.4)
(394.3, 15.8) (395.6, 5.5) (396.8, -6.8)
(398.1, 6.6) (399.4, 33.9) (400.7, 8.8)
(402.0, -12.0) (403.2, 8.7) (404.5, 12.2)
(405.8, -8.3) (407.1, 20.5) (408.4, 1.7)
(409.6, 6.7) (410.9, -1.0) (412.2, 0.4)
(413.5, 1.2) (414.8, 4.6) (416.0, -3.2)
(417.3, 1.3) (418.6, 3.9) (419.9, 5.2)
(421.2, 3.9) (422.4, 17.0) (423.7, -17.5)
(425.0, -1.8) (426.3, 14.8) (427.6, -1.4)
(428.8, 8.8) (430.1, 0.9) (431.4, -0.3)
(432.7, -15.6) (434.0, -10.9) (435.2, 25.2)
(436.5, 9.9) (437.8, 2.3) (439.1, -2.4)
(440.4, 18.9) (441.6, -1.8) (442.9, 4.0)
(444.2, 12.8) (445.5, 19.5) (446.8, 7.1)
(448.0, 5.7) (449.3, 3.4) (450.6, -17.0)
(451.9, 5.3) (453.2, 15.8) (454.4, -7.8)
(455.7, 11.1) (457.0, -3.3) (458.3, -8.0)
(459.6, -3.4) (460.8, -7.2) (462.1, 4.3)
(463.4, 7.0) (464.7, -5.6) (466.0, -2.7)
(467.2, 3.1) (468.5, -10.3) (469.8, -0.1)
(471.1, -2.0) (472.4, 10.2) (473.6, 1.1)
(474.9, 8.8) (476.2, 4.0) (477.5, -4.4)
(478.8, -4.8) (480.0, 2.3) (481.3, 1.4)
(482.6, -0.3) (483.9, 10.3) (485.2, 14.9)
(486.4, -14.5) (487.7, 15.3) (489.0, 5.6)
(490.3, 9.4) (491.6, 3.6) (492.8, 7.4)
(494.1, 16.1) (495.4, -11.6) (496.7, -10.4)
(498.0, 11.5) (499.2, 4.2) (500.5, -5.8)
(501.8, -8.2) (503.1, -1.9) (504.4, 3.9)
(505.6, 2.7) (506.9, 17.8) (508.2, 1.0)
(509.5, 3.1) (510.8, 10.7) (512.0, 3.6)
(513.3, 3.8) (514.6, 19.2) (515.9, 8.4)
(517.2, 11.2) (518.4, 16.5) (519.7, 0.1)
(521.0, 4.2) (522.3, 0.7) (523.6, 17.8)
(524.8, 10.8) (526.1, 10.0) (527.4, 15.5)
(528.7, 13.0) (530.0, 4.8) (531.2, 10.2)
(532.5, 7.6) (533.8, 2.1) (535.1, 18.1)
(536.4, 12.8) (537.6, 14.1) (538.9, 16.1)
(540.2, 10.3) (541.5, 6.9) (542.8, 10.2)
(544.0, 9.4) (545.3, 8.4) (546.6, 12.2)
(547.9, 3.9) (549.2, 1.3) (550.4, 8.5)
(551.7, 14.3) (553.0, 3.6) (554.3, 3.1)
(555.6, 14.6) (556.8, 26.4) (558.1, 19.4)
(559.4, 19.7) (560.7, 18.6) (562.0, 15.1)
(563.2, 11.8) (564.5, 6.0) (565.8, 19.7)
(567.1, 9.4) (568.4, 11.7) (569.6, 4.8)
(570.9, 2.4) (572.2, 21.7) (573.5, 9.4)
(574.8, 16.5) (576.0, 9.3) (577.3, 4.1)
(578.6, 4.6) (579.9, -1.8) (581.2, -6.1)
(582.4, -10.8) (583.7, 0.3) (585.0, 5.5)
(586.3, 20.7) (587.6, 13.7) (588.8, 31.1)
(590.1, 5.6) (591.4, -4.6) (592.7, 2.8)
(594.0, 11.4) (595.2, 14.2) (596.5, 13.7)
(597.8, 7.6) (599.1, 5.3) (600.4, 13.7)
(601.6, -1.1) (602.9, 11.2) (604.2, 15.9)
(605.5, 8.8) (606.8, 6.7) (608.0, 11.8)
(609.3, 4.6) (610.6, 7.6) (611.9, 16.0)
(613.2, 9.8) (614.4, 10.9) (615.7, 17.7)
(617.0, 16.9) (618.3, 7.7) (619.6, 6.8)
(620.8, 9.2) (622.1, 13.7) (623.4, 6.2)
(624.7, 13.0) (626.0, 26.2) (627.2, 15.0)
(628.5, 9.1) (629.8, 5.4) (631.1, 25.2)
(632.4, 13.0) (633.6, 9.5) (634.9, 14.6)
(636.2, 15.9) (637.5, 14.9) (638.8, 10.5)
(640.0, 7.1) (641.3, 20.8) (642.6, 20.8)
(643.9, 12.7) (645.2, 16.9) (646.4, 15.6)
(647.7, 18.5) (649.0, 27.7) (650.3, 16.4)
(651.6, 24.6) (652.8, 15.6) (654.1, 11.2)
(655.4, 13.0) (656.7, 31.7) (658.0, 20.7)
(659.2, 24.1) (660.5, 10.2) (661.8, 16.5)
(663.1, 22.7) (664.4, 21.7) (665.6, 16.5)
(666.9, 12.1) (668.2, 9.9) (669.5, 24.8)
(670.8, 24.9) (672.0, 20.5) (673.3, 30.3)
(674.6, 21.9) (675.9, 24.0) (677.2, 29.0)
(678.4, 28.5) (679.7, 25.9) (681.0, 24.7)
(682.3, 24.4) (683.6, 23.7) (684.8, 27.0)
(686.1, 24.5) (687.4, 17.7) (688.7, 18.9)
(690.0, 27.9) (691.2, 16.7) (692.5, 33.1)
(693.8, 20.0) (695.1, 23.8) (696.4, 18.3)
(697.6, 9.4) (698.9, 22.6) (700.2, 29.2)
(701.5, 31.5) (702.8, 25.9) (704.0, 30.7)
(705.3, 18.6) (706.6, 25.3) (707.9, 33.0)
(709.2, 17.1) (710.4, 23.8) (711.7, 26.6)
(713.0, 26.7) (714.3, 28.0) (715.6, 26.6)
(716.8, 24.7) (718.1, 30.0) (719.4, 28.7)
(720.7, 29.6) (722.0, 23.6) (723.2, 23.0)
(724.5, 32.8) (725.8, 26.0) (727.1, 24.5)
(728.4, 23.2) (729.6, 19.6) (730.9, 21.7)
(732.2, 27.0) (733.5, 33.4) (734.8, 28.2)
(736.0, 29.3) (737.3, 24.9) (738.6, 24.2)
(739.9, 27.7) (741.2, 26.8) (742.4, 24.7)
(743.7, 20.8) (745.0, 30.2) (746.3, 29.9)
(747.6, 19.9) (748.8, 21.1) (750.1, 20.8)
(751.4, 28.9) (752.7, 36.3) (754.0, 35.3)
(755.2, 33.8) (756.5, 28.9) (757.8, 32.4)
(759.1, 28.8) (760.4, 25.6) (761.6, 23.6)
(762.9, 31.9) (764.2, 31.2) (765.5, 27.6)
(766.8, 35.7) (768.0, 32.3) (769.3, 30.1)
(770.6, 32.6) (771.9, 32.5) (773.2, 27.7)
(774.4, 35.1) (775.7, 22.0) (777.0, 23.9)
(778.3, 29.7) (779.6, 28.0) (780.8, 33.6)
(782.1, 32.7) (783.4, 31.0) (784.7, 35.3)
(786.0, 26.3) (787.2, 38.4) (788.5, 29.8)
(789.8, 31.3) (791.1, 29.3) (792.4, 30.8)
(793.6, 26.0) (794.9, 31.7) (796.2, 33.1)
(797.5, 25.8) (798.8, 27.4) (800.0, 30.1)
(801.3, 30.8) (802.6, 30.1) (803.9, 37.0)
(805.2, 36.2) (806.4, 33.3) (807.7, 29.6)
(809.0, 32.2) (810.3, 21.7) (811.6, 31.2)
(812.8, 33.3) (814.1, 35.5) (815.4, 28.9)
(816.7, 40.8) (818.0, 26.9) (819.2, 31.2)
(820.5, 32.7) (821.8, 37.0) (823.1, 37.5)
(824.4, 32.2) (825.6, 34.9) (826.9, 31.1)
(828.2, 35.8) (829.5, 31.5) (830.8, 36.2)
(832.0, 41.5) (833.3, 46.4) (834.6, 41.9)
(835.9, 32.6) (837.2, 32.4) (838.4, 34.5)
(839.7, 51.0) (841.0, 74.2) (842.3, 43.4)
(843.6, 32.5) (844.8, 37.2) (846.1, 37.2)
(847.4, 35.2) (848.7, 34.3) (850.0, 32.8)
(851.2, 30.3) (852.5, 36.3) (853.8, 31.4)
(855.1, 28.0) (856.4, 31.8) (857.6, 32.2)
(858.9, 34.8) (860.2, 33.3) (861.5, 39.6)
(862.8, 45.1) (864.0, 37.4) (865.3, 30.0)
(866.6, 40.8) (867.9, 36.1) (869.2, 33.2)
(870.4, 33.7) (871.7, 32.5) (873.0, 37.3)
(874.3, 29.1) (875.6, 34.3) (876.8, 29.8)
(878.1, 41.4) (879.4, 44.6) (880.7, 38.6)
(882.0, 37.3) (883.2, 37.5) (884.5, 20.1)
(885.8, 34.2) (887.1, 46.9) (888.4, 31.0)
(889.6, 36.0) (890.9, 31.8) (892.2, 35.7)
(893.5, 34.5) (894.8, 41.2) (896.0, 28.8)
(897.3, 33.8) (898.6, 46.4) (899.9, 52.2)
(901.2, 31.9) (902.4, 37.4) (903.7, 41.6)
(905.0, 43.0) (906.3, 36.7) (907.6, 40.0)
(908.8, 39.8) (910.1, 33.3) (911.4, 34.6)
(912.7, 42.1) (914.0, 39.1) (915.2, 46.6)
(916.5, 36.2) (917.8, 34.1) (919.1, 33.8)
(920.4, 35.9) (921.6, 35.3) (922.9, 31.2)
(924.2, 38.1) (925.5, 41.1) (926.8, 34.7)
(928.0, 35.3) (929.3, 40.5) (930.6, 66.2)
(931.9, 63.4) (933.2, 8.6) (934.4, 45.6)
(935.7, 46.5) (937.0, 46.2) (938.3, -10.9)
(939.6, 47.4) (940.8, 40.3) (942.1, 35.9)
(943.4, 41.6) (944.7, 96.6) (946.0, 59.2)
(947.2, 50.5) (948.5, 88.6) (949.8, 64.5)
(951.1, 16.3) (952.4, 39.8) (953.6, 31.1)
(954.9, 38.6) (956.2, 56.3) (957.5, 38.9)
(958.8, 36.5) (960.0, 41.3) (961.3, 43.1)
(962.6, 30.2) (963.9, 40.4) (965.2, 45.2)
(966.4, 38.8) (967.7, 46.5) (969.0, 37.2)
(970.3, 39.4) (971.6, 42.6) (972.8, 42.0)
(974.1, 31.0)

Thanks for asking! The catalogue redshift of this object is 0.68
